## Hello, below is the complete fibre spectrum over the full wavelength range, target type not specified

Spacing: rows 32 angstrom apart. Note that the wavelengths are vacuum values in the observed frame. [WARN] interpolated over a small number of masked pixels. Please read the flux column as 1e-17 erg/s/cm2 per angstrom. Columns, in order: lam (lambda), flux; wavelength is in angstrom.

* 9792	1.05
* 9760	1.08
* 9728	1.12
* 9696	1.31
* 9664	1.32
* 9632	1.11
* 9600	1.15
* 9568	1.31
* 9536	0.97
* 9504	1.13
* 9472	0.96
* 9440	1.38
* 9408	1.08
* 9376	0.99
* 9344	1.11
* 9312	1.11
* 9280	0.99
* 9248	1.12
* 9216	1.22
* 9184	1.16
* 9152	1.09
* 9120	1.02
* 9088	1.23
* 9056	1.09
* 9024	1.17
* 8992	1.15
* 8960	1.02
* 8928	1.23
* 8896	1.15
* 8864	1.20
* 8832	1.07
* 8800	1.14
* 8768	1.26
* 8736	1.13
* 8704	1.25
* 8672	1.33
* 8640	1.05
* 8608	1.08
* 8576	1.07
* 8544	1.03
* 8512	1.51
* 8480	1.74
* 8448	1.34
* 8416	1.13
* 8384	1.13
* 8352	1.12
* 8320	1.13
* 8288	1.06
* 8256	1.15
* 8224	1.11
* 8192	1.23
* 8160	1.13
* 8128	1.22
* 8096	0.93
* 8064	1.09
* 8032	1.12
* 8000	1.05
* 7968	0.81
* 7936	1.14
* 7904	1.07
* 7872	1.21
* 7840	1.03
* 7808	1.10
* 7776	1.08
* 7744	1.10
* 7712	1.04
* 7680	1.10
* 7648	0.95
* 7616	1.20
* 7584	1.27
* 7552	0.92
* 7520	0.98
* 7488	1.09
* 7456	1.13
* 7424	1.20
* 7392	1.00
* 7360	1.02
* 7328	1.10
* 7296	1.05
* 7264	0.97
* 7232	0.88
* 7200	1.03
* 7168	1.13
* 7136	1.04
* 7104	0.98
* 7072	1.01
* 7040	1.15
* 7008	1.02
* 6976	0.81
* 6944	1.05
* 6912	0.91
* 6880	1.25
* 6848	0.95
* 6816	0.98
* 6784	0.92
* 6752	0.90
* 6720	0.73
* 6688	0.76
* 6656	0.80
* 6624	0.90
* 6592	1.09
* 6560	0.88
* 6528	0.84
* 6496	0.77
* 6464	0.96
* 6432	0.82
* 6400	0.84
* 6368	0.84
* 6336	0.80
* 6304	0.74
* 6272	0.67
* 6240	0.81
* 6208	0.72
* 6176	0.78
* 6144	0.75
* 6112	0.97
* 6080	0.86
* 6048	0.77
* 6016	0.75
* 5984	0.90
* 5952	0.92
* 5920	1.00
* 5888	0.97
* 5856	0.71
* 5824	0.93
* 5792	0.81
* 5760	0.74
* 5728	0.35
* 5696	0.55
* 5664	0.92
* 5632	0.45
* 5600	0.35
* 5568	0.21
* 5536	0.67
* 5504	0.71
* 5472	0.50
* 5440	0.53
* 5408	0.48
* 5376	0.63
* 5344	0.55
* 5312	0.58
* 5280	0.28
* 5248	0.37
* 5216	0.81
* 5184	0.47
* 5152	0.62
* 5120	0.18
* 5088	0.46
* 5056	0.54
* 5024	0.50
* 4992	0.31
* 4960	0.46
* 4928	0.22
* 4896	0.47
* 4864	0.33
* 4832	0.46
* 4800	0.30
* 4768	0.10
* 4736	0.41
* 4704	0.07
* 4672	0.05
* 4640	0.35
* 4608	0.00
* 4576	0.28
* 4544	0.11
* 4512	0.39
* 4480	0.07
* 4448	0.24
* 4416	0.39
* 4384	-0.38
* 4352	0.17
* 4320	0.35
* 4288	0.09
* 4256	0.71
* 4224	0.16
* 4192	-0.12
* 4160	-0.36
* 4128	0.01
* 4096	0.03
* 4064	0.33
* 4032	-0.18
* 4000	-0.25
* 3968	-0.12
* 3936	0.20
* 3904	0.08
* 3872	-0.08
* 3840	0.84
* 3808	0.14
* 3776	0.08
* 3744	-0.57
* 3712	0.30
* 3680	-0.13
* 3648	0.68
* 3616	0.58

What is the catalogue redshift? 0.292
